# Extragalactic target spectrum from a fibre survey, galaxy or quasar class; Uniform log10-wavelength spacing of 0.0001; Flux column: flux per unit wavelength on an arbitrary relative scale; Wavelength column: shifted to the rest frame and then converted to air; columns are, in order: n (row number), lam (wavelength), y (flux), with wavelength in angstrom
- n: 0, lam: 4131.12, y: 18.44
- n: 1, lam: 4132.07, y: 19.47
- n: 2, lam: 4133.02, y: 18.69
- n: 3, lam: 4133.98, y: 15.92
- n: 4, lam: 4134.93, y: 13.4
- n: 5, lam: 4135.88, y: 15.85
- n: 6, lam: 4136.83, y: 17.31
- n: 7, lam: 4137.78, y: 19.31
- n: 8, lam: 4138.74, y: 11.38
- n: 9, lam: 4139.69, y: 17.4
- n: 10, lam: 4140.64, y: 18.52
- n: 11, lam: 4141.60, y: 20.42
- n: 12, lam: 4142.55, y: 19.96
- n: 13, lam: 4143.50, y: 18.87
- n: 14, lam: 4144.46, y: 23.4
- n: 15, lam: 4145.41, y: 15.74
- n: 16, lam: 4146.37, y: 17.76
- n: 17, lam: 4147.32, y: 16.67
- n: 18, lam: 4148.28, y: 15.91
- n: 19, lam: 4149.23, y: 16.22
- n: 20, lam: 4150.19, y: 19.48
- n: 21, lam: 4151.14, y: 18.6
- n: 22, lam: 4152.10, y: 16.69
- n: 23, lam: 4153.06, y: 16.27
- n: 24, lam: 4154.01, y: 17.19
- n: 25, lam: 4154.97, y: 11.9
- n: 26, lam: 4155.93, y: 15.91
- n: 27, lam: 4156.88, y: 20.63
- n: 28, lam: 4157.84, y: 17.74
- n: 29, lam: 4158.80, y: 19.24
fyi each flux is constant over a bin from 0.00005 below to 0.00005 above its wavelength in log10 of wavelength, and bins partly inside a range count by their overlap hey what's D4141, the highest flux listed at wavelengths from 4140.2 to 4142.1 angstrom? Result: 20.42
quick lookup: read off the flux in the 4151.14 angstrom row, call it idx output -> 18.6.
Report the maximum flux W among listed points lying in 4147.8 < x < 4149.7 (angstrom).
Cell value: 16.22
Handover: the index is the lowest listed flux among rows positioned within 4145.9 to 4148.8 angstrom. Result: 15.91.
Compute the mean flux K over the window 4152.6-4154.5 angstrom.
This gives 16.7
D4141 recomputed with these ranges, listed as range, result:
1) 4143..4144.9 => 23.4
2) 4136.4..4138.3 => 19.31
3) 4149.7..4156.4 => 19.48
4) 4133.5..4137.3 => 17.31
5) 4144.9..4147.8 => 17.76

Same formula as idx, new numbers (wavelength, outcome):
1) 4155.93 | 15.91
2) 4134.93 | 13.4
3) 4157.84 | 17.74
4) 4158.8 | 19.24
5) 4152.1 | 16.69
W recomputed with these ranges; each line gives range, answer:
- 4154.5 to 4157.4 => 20.63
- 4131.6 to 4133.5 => 19.47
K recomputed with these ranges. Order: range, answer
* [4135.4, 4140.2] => 16.3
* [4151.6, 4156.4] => 15.6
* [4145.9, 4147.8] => 17.2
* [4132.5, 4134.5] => 17.2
